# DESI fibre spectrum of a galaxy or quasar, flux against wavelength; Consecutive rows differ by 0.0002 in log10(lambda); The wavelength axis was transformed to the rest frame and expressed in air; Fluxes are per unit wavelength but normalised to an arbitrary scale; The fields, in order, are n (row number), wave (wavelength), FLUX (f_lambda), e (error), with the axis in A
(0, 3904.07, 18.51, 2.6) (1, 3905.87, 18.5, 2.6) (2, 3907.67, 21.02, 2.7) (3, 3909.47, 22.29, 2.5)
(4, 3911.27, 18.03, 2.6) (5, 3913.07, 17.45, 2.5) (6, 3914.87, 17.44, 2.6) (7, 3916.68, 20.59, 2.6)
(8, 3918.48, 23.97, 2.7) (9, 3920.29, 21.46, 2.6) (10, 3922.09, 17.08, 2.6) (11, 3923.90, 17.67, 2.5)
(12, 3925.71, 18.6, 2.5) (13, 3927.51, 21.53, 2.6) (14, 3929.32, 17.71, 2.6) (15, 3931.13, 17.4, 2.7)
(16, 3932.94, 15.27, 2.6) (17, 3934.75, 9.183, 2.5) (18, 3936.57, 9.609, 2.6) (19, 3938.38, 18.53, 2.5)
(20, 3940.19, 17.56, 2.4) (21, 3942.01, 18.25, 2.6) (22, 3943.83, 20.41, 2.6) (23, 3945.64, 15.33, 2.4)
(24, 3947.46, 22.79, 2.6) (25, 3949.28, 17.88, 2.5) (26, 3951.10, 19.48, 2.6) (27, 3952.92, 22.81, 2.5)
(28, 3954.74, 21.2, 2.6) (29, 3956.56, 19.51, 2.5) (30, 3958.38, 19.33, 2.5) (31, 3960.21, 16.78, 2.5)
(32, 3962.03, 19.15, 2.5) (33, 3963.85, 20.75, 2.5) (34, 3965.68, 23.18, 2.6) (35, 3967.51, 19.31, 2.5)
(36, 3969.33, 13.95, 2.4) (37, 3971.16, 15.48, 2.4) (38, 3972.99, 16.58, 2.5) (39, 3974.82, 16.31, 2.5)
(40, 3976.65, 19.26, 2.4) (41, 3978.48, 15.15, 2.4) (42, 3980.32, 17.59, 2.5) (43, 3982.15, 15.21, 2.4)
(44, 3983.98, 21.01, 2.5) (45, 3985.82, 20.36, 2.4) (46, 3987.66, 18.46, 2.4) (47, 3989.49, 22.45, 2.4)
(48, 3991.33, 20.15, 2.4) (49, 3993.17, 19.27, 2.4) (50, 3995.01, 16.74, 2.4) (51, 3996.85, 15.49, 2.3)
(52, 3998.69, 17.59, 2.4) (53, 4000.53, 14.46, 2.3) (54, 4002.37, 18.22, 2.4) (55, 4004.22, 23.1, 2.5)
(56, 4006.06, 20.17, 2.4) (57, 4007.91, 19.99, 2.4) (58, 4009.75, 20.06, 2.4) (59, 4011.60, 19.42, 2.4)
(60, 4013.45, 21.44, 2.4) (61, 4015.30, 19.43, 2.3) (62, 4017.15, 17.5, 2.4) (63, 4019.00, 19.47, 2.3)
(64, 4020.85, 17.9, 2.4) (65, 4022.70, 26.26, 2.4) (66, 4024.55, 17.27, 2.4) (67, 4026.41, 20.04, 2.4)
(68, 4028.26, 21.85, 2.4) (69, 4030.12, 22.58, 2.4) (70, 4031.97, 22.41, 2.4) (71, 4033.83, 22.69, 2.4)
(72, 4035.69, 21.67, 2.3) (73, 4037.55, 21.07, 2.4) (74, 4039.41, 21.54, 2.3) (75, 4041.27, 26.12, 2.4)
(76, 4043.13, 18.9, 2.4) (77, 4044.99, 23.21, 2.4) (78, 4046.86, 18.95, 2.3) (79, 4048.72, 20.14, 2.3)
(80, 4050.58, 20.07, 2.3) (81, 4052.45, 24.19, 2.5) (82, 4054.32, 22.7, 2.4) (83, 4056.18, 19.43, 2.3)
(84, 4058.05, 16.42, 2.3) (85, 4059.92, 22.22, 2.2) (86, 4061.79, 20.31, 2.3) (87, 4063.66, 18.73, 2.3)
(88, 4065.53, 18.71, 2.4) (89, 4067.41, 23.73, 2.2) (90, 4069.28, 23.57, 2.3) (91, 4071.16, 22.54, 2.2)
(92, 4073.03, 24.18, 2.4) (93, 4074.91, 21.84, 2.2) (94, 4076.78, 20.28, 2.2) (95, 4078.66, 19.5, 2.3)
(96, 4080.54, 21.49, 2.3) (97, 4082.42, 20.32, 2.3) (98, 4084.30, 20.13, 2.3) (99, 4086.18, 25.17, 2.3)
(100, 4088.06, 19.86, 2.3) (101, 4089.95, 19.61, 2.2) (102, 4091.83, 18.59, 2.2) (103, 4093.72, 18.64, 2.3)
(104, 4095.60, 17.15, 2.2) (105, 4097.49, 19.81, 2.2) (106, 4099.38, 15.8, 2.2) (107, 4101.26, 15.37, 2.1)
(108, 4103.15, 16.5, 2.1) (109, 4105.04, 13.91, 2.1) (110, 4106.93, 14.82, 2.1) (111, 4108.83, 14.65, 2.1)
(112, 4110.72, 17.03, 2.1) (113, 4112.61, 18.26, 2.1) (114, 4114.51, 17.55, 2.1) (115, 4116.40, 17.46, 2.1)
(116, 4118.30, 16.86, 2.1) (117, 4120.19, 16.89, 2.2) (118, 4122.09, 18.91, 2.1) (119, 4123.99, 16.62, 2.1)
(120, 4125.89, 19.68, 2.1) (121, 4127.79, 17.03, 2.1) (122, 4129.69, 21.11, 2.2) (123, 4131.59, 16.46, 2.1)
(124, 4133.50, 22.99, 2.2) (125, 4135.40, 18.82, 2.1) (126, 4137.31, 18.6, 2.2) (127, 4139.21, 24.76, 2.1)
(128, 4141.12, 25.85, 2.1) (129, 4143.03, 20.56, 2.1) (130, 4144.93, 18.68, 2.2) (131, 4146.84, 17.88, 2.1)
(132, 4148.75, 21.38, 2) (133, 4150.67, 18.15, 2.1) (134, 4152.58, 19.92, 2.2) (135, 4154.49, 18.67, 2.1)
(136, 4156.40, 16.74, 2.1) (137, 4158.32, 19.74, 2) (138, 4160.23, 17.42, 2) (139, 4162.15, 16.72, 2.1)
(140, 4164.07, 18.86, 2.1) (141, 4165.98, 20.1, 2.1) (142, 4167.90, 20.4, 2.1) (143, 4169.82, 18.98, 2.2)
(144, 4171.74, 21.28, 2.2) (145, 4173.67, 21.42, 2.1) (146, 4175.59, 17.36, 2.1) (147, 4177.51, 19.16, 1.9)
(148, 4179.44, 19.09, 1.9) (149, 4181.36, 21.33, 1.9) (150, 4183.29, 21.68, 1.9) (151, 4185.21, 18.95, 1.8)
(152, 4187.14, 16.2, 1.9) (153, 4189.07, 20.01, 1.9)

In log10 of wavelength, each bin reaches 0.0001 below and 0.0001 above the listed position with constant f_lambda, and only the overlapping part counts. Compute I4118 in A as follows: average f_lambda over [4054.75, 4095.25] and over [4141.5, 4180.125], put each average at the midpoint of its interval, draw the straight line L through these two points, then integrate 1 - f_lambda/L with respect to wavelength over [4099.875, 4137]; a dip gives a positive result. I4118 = 4.7 A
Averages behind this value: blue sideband 20.7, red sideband 19.2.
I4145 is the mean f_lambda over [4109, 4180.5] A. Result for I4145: 19.1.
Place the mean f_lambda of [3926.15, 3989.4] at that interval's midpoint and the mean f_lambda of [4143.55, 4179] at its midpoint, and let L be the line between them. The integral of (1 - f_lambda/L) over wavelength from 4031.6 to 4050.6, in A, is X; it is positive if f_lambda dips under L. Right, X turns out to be -3.2 A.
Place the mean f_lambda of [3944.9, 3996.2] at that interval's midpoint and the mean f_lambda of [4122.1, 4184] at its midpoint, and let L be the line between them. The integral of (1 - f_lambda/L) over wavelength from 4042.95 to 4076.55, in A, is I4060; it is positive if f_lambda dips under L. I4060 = -3.46 A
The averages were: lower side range 18.8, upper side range 19.6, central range 21.1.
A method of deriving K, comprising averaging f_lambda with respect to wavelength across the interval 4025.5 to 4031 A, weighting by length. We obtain 21.5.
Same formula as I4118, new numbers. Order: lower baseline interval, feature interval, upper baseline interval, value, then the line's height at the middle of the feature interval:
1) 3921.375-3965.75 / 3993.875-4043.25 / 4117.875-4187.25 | -4.0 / 18.6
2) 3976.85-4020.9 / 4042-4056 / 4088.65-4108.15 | -2.5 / 17.9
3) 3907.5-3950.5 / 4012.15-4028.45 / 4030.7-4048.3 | 0.9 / 21.2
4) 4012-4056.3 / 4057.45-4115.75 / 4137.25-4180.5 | 3.6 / 20.5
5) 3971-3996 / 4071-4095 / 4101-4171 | -3.1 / 18.4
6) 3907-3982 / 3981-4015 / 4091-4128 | -2.2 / 17.9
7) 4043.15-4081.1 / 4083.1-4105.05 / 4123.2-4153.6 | 2.1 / 20.6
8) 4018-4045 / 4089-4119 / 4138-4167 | 5.0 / 20.4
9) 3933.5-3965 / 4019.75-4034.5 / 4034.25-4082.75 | -0.7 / 20.4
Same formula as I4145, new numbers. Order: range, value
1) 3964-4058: 19.7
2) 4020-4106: 20.5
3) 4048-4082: 21.1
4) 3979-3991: 19.1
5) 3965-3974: 17.5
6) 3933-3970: 18.2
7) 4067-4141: 19.2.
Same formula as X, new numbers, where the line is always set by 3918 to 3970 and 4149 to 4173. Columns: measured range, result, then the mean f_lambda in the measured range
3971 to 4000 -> 0.93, 18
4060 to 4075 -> -2.36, 21.7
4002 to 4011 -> -0.87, 20.4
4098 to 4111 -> 2.32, 15.5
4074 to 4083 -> -0.91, 20.7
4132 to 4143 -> -1.64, 21.8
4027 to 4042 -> -2.97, 22.4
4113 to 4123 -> 0.70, 17.6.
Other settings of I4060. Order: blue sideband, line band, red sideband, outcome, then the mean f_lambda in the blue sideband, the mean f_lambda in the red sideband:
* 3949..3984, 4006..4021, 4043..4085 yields 0.1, 18.4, 21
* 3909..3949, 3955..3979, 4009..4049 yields 1.2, 18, 20.9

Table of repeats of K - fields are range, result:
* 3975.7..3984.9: 17.6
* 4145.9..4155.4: 19.2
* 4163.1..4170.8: 19.6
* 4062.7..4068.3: 20.3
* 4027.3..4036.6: 22.2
